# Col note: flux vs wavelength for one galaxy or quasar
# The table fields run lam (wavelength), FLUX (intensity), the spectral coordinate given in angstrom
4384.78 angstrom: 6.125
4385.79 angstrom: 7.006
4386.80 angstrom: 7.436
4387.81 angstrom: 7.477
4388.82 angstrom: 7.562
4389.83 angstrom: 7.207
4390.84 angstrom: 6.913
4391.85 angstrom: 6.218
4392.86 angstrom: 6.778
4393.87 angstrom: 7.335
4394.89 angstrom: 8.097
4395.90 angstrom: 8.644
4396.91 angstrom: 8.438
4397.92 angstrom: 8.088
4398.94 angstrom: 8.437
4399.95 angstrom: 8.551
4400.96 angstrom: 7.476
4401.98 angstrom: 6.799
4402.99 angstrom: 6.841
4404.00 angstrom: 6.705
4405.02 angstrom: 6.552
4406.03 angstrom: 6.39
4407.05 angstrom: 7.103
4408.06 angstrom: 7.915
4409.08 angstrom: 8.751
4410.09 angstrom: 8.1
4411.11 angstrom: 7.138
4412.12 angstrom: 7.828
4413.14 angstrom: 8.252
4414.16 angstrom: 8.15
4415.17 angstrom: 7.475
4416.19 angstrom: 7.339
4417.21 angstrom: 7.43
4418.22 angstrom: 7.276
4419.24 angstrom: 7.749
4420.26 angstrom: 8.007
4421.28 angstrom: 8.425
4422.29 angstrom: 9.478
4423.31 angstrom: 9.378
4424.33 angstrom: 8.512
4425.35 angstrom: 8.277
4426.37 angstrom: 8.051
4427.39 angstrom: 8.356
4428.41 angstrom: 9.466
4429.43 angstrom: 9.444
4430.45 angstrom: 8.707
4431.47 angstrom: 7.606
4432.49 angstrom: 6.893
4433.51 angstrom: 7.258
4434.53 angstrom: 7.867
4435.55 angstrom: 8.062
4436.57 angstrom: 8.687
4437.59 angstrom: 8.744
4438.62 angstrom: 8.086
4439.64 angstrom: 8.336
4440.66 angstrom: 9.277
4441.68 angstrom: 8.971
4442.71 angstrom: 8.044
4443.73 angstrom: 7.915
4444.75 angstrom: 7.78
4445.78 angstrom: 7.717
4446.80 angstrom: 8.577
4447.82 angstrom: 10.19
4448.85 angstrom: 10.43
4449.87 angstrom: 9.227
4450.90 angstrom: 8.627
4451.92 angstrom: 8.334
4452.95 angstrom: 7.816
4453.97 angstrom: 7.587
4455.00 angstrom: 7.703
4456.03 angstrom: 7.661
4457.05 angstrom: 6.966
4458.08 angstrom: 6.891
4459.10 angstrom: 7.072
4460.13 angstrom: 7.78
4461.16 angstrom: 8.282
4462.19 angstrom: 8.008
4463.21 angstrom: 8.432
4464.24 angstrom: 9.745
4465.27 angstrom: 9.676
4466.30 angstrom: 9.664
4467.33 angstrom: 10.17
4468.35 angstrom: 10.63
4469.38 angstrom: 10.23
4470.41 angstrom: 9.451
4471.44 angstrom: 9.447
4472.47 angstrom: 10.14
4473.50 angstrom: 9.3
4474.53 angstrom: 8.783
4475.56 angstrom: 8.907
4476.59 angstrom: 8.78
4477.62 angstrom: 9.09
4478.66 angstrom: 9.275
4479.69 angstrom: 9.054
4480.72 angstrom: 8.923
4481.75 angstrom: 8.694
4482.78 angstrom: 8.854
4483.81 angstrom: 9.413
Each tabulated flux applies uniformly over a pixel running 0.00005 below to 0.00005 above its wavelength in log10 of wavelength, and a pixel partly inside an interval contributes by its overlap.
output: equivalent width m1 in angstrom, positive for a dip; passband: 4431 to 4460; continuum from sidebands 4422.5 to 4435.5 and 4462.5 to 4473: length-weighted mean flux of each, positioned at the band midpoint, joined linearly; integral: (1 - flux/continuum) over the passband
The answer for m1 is 2.5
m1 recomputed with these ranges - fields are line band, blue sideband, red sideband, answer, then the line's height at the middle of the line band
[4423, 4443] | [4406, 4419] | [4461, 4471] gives -0.1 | 8.36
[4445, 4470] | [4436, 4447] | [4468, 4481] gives 0.6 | 8.85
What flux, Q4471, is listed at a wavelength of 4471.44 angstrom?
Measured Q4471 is 9.447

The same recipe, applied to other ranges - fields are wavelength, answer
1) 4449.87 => 9.227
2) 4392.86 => 6.778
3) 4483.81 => 9.413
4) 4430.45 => 8.707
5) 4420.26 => 8.007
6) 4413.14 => 8.252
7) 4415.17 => 7.475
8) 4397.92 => 8.088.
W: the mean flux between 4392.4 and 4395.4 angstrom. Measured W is 7.4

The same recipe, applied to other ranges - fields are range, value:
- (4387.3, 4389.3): 7.52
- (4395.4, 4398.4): 8.41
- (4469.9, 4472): 9.46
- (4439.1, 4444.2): 8.52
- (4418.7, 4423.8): 8.6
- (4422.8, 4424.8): 8.94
